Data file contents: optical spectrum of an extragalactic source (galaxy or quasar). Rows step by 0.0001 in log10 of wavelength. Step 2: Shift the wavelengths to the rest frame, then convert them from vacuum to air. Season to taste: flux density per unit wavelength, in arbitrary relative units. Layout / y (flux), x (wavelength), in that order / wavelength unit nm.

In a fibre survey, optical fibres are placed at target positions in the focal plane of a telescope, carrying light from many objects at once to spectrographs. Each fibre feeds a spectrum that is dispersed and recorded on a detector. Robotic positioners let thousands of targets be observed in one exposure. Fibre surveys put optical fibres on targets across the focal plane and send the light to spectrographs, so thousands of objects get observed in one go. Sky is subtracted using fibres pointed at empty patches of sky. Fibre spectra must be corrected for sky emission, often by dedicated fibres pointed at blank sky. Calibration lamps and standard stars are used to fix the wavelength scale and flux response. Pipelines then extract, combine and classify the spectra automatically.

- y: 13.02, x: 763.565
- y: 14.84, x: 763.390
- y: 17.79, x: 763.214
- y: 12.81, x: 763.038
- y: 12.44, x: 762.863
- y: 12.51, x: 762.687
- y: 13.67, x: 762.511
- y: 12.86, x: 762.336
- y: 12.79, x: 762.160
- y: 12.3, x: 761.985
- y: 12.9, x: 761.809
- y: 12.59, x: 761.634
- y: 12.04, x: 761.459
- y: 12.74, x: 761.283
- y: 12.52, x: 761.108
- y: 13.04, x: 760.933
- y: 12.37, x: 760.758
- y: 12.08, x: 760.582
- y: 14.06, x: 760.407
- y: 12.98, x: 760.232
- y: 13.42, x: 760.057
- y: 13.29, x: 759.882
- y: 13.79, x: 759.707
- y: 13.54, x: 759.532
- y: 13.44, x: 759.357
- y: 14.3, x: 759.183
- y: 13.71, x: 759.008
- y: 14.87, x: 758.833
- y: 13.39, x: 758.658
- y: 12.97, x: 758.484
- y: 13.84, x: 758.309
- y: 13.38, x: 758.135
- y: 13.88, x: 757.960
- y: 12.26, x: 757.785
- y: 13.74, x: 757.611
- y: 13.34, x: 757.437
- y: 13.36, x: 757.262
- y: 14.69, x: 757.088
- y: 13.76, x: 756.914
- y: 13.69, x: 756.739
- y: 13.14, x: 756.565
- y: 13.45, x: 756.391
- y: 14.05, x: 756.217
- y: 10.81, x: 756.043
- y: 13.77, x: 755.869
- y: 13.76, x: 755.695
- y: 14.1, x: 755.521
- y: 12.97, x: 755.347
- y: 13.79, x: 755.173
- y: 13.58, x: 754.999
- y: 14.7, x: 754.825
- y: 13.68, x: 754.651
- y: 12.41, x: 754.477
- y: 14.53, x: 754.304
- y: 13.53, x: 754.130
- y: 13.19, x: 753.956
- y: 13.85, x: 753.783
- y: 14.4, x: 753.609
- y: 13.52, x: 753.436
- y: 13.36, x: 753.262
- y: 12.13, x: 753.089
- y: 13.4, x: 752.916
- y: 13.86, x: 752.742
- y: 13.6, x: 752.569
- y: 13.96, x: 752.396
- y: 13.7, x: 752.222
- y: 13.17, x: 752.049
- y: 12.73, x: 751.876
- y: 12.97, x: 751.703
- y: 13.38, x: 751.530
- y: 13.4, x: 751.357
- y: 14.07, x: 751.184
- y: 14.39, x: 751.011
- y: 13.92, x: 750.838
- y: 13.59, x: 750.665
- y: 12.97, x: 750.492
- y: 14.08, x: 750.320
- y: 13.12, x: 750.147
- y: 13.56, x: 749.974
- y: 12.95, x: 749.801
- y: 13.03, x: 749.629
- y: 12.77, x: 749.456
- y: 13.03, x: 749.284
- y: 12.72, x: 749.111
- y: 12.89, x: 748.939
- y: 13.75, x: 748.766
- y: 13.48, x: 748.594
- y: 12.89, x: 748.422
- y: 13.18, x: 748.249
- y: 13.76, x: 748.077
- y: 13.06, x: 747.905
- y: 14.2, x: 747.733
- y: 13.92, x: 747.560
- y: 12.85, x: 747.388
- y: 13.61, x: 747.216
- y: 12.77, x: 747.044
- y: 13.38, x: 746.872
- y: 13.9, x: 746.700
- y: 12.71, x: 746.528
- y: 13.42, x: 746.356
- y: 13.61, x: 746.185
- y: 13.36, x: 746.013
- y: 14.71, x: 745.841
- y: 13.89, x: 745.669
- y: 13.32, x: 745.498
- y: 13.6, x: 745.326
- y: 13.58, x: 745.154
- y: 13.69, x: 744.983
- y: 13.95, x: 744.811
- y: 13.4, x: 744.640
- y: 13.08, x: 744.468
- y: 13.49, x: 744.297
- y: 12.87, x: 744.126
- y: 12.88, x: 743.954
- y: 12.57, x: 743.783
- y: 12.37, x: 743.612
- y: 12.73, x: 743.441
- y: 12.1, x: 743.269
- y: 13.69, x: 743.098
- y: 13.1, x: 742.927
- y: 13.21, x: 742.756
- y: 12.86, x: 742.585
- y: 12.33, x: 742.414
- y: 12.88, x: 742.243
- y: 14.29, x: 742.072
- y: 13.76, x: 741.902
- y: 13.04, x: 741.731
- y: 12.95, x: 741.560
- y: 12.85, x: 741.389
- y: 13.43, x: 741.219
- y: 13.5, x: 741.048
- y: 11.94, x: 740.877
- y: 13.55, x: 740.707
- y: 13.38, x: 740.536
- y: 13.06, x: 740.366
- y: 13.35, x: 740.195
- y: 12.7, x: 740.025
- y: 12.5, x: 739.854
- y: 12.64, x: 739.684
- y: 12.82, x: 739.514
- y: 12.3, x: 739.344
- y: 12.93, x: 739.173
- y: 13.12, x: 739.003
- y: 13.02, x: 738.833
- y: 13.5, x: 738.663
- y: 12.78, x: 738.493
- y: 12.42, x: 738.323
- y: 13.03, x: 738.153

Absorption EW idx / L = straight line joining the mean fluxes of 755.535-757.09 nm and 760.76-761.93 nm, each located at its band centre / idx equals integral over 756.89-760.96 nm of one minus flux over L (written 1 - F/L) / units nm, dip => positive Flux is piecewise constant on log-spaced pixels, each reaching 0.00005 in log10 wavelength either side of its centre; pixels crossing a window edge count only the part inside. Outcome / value -0.15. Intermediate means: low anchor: 13.4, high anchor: 12.6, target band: 13.5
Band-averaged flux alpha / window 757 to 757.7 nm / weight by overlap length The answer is 13.8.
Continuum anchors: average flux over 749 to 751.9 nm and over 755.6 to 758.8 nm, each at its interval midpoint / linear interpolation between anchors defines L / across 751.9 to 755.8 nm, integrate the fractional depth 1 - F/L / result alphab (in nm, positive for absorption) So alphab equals -0.06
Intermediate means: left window 13.3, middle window 13.6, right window 13.4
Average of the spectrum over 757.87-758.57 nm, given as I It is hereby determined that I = 13.5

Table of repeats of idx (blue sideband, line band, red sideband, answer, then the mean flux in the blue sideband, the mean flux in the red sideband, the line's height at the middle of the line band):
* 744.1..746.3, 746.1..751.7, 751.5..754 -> 0.06 nm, 13.6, 13.4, 13.5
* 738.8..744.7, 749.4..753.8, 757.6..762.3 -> -0.12 nm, 13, 13.2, 13.1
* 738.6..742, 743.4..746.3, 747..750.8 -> -0.04 nm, 13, 13.3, 13.2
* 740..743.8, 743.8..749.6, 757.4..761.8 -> -0.12 nm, 13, 13.3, 13.1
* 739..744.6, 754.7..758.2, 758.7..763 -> -0.12 nm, 13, 13.1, 13.1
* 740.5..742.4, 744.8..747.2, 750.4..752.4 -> -0.04 nm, 13.2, 13.5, 13.3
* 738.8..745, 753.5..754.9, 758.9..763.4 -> -0.06 nm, 13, 13.2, 13.2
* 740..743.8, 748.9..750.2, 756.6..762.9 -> 0.01 nm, 13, 13.2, 13.1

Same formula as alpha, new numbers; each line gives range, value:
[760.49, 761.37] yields 12.6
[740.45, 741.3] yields 13.2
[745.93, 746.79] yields 13.4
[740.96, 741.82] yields 13.1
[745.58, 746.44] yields 13.8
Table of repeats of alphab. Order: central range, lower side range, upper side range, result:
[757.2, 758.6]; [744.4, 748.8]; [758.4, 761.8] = -0.01 nm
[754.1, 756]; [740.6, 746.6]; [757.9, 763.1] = -0.07 nm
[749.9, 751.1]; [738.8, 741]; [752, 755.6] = -0.02 nm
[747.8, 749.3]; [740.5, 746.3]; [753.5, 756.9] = 0.02 nm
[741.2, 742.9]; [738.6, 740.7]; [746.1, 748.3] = -0.01 nm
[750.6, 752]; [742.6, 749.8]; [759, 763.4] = -0.03 nm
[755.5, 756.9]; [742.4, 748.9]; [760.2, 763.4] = -0.02 nm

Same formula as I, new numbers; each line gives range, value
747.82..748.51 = 13.2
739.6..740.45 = 12.8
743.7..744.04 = 12.7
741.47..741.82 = 13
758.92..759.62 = 13.8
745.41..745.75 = 13.6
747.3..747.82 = 13.6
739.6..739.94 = 12.6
